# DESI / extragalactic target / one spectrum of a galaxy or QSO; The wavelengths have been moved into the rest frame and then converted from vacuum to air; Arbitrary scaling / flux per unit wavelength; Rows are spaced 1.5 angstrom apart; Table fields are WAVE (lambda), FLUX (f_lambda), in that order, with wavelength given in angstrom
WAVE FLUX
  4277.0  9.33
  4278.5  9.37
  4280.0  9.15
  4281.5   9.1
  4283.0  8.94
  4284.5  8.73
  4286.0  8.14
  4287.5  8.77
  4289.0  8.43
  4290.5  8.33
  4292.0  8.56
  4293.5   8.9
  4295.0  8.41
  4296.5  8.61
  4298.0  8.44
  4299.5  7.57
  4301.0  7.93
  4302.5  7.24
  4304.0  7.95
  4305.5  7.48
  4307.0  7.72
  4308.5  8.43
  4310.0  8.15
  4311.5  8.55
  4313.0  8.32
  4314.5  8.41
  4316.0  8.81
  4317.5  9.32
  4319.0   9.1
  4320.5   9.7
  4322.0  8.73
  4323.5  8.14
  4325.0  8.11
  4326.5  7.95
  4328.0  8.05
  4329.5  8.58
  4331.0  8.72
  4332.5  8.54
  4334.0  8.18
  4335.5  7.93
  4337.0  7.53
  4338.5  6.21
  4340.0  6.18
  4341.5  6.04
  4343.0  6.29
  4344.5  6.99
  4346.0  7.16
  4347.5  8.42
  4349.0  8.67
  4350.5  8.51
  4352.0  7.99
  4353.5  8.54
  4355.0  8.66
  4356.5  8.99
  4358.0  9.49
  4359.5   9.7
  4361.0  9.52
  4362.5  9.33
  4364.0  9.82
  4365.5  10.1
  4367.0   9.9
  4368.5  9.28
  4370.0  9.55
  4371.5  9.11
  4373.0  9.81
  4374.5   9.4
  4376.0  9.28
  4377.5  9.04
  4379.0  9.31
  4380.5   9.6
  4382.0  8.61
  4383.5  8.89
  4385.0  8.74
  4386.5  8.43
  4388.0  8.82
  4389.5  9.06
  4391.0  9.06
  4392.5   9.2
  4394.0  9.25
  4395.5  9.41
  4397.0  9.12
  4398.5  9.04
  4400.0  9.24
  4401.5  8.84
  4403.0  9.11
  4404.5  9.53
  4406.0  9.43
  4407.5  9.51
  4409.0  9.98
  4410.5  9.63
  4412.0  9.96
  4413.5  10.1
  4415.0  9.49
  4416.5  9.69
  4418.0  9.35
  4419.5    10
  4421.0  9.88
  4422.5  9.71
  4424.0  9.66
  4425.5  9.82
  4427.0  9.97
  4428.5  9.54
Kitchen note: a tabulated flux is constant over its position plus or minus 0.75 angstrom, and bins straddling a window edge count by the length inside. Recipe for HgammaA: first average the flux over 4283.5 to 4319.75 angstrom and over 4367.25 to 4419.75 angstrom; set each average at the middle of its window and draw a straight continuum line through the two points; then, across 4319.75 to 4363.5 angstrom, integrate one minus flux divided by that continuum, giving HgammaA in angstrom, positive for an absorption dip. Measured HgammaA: 2.96 angstrom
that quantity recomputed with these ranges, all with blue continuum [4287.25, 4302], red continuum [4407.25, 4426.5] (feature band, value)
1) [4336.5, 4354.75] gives 3.1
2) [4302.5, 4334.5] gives 0.9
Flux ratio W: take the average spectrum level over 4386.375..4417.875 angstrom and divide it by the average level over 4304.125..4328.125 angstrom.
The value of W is 1.11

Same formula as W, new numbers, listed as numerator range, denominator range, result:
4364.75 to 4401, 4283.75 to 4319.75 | 1.10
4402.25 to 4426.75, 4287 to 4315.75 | 1.18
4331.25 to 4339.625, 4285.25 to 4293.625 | 0.90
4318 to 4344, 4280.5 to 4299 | 0.92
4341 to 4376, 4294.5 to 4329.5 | 1.06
